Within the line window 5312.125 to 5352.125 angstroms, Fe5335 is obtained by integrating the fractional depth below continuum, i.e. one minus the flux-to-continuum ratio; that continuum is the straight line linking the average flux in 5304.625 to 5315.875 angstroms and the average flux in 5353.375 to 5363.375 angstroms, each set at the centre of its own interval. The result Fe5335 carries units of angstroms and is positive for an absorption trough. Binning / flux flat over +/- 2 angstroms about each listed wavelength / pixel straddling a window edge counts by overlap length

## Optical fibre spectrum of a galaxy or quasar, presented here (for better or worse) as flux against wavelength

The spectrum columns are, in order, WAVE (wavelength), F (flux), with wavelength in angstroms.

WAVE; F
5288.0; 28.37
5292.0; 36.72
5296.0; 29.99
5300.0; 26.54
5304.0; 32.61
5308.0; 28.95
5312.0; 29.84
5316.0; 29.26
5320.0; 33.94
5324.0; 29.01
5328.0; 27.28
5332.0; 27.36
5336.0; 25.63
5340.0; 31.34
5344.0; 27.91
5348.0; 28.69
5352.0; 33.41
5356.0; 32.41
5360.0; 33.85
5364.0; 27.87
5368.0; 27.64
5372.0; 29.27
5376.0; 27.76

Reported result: 2.2 angstroms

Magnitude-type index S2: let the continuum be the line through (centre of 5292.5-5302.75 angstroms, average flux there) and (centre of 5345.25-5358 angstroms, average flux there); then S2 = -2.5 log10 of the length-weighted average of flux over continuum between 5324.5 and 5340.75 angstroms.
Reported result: 0.11 mag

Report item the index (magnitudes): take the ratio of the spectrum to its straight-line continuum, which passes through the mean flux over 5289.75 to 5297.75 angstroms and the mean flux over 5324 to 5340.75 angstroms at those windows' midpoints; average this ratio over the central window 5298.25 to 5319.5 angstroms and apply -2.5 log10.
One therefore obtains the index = 0.05 mag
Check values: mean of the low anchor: 33.3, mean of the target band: 29.8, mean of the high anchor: 27.8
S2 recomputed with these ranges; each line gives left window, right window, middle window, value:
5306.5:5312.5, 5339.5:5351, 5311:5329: -0.02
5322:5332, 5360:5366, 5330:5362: -0.04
